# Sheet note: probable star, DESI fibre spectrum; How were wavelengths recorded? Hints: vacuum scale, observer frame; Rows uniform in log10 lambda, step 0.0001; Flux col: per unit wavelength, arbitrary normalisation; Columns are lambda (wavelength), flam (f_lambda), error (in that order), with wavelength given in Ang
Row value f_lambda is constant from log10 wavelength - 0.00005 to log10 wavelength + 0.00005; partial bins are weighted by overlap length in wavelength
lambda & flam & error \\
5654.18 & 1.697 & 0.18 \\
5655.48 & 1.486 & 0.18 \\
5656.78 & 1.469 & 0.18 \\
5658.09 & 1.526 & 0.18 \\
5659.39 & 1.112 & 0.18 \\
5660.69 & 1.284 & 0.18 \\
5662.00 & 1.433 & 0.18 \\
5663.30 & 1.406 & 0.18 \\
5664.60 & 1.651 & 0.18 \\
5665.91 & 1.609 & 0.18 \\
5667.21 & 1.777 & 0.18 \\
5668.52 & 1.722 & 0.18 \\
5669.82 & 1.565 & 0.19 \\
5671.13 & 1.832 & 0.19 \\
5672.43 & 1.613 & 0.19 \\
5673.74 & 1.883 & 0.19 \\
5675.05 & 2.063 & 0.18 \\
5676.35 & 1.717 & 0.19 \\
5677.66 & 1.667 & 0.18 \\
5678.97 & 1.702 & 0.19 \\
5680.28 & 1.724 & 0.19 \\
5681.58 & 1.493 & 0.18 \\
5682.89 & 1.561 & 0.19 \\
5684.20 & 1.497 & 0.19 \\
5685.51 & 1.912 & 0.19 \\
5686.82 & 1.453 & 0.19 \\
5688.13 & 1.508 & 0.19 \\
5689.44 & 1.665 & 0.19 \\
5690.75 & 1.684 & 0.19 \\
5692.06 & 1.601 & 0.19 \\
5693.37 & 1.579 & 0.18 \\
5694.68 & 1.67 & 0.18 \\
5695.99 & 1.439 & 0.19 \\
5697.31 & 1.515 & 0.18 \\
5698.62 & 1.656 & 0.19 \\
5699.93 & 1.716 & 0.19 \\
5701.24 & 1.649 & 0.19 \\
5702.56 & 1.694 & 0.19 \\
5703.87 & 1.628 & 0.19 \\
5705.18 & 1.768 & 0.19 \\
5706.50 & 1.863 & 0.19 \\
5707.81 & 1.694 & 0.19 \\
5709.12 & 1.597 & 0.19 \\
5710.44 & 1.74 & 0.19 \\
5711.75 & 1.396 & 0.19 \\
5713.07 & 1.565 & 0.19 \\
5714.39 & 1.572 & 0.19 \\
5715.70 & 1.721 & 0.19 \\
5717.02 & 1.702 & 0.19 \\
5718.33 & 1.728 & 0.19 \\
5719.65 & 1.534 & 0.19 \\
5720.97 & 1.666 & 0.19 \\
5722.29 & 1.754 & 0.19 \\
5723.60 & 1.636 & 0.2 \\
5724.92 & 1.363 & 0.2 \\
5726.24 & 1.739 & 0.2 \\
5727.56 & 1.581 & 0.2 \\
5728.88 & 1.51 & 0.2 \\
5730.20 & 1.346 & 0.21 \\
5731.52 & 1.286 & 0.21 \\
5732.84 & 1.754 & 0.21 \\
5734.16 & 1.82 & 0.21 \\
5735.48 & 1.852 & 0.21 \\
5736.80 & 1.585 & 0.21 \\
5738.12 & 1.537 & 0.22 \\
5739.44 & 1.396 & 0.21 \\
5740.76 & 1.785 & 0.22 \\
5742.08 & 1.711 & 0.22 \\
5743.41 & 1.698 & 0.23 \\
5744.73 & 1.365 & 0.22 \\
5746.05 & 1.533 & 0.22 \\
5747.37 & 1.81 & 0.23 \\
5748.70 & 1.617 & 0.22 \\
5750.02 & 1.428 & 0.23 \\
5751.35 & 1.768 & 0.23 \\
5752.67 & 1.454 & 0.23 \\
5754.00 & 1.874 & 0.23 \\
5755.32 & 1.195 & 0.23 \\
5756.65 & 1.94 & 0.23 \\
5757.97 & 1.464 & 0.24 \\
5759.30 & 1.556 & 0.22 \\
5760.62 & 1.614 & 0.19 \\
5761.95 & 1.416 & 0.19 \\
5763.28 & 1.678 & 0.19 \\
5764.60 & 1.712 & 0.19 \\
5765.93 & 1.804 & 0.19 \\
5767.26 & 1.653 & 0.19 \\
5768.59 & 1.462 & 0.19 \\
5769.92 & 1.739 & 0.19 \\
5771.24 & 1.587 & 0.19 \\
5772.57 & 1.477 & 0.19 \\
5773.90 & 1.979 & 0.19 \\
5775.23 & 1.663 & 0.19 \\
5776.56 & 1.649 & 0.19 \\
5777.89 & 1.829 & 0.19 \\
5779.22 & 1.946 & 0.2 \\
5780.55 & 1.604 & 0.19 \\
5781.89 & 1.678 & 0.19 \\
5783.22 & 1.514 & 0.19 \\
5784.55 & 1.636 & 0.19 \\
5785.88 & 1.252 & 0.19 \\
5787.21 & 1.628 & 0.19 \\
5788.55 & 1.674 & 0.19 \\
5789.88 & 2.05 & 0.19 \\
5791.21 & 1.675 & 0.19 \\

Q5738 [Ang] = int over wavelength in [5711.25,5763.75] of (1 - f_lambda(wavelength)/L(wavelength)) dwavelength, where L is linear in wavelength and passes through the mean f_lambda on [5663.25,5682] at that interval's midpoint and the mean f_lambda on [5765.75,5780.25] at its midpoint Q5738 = 3.24 Ang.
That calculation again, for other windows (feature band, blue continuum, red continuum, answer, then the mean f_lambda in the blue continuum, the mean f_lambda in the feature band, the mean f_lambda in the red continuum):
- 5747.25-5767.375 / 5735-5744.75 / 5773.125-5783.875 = 0.7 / 1.63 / 1.62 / 1.73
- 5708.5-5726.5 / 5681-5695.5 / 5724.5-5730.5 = -0.9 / 1.6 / 1.62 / 1.52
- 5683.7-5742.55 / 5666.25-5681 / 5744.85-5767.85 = 2.1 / 1.75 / 1.62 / 1.61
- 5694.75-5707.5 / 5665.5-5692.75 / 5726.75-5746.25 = -0.1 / 1.68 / 1.66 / 1.59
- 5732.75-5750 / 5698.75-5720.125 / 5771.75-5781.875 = 0.5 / 1.66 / 1.64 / 1.73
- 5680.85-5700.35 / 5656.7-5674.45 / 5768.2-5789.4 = -0.1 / 1.57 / 1.6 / 1.65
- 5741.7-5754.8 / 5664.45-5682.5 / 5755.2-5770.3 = 0.1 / 1.72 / 1.62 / 1.61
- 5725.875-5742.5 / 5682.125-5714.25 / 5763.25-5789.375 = 0.4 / 1.63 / 1.6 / 1.66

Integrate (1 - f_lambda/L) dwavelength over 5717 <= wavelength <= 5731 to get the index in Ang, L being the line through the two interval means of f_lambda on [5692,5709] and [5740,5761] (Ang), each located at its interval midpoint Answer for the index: 0.4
